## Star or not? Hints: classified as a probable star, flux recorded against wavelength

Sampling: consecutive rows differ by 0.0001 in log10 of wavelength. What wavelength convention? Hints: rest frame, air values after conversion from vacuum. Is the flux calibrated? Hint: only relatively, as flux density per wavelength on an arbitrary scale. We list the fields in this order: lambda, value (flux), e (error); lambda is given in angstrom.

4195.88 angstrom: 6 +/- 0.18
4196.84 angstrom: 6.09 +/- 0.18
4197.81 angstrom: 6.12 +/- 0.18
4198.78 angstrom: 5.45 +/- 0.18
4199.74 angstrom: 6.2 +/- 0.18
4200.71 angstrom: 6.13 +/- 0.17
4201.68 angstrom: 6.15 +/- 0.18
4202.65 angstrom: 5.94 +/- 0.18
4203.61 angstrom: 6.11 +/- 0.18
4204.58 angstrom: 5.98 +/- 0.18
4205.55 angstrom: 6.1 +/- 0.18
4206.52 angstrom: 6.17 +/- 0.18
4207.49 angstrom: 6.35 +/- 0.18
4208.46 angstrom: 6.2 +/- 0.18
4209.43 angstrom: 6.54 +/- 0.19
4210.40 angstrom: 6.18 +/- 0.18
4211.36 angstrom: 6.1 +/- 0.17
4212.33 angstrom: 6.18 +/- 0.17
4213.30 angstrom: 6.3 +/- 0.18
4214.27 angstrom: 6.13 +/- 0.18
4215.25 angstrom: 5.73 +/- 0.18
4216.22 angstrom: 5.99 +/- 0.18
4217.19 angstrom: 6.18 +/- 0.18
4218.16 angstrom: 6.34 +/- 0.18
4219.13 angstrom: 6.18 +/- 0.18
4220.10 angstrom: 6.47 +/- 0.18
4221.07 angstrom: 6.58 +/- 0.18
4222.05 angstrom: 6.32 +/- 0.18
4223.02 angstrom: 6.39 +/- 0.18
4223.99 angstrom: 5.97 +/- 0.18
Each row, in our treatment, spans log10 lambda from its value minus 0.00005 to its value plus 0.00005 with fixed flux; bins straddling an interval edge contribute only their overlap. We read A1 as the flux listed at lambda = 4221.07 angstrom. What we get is 6.58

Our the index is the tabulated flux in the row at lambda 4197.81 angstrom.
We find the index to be 6.12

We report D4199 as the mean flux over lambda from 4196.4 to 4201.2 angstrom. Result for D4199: 5.99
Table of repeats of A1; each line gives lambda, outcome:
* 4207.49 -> 6.35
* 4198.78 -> 5.45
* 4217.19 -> 6.18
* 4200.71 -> 6.13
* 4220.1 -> 6.47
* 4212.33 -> 6.18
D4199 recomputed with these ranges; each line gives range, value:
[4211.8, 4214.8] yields 6.18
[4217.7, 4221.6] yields 6.39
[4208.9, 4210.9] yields 6.38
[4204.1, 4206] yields 6.03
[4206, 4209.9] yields 6.3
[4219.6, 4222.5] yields 6.45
